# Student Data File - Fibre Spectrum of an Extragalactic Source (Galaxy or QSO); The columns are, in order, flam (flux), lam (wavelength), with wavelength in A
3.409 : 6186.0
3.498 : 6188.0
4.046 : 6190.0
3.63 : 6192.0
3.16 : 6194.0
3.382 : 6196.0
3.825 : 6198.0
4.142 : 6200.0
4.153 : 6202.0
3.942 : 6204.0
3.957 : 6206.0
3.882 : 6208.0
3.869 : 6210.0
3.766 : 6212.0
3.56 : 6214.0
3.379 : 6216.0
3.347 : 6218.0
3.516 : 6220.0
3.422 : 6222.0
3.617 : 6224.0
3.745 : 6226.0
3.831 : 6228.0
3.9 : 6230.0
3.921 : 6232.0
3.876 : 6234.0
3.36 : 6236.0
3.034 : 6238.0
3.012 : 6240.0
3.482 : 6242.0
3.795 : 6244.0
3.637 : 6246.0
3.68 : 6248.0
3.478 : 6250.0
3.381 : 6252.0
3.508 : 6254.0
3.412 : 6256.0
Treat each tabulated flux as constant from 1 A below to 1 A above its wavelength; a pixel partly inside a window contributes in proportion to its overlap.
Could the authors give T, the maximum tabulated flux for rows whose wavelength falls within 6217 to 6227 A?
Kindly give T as 3.745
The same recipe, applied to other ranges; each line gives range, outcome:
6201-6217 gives 4.153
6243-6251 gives 3.795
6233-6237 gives 3.876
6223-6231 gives 3.9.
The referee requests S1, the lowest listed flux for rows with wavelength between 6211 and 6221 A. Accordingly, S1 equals 3.347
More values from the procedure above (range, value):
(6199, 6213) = 3.766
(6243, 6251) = 3.478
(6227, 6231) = 3.831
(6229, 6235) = 3.876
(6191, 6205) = 3.16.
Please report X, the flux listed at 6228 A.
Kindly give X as 3.831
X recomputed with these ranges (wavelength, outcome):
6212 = 3.766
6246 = 3.637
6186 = 3.409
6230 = 3.9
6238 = 3.034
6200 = 4.142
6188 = 3.498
